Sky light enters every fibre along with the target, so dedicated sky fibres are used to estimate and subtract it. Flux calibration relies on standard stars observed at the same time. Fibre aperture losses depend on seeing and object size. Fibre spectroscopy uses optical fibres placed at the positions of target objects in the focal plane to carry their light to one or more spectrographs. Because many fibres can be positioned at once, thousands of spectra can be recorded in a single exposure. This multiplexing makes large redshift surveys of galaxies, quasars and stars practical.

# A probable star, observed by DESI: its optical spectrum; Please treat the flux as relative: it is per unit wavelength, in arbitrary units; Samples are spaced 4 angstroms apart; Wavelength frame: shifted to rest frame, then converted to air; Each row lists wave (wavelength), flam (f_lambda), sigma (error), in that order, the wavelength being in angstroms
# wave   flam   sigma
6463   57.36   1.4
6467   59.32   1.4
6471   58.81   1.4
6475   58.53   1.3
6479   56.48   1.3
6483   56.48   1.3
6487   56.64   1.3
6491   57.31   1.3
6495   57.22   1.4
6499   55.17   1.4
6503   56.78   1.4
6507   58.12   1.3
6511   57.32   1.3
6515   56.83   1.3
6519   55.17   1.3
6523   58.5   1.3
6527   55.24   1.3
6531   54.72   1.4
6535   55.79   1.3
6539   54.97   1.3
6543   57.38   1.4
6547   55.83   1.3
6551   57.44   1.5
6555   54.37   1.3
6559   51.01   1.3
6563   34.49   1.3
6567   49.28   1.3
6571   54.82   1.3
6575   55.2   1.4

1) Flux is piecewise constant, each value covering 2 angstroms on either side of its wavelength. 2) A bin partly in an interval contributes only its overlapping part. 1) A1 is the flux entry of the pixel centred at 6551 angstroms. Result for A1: 57.44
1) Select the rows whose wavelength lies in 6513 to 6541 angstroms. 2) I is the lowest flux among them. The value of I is 54.72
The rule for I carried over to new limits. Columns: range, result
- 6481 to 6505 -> 55.17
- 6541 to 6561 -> 51.01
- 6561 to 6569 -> 34.49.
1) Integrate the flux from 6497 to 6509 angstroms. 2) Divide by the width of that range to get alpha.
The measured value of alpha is 56.7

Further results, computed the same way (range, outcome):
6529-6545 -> 55.7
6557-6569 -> 44.9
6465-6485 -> 57.9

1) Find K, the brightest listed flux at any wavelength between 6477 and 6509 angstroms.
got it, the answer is 58.12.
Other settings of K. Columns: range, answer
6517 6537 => 58.5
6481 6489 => 56.64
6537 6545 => 57.38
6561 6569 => 49.28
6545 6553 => 57.44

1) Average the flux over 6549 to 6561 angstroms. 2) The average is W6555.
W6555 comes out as 54.3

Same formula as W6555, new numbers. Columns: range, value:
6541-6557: 56.3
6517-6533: 55.9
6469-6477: 58.7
